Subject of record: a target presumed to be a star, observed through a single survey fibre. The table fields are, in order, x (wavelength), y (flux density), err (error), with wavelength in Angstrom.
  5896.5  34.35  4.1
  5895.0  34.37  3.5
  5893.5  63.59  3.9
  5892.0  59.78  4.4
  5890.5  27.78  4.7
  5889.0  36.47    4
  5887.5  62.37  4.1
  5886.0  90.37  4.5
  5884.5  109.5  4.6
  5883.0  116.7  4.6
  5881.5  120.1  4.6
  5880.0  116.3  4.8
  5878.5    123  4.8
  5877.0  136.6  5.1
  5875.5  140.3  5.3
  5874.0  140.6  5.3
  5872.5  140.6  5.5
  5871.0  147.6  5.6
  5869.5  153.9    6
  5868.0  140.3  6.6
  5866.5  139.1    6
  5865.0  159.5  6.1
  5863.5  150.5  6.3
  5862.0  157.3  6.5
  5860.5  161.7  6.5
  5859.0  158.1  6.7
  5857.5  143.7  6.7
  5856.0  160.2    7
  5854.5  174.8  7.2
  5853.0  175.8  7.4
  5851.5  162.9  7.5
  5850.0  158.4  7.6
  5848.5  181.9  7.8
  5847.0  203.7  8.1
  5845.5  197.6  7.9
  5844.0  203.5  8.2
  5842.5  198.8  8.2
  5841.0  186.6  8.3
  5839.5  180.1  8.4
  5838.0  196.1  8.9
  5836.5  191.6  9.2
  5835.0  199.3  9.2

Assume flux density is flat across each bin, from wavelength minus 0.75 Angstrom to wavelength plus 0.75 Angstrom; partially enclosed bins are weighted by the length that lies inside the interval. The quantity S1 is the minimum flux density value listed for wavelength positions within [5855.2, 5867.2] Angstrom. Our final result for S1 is 139.1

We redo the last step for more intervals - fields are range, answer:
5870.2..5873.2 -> 140.6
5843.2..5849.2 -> 181.9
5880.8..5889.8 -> 36.47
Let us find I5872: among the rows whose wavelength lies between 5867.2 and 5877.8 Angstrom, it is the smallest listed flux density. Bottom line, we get 136.6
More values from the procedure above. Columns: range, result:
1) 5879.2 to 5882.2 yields 116.3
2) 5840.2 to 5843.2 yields 186.6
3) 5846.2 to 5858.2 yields 143.7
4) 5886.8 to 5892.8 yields 27.78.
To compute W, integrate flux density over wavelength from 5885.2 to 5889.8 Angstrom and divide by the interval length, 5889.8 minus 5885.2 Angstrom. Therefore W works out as 63.2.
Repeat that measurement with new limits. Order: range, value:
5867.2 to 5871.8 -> 147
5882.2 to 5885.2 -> 113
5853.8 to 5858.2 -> 160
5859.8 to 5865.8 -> 157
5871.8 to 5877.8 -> 139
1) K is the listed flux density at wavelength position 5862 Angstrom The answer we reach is 157.3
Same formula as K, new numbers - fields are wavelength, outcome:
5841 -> 186.6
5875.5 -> 140.3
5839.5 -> 180.1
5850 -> 158.4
